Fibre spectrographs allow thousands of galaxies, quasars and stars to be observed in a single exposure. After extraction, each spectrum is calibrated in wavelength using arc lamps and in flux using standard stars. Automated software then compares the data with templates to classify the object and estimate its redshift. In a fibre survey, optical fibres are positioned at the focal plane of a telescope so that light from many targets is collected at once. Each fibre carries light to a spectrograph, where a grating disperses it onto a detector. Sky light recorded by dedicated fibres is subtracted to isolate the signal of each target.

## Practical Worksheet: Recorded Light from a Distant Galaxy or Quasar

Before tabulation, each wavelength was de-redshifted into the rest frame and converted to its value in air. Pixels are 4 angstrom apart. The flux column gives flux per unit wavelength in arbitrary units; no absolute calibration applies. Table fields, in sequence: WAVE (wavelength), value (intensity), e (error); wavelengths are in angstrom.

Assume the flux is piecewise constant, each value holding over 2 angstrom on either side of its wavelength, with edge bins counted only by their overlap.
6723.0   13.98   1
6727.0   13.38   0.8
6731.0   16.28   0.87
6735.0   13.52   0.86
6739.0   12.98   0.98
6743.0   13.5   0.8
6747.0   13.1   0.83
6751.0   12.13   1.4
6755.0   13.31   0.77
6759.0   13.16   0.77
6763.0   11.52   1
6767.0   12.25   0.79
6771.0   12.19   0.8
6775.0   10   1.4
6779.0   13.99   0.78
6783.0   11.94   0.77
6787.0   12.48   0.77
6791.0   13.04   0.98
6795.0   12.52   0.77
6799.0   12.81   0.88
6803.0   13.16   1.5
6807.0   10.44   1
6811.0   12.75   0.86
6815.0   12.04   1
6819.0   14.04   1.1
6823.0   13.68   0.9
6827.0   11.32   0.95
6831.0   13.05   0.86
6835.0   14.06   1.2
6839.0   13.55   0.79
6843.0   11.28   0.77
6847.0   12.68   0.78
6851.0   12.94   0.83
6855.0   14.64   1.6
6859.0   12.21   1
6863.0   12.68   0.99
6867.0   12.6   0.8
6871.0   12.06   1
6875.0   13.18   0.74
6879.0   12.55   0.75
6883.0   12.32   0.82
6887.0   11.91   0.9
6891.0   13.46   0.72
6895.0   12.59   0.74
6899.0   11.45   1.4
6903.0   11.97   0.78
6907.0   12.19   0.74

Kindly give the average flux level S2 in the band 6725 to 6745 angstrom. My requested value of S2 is 13.9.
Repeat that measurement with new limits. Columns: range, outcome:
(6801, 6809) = 11.8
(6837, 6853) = 12.6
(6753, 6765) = 12.7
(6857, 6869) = 12.5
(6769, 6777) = 11.1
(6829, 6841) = 13.6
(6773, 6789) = 12.1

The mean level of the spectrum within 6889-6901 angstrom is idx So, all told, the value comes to 12.5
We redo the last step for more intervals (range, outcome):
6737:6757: 13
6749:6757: 12.7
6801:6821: 12.5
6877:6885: 12.4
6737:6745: 13.2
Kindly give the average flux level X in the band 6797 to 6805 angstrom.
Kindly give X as 13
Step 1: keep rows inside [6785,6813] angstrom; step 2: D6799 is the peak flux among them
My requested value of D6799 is 13.16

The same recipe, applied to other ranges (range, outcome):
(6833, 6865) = 14.64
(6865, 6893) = 13.46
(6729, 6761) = 16.28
